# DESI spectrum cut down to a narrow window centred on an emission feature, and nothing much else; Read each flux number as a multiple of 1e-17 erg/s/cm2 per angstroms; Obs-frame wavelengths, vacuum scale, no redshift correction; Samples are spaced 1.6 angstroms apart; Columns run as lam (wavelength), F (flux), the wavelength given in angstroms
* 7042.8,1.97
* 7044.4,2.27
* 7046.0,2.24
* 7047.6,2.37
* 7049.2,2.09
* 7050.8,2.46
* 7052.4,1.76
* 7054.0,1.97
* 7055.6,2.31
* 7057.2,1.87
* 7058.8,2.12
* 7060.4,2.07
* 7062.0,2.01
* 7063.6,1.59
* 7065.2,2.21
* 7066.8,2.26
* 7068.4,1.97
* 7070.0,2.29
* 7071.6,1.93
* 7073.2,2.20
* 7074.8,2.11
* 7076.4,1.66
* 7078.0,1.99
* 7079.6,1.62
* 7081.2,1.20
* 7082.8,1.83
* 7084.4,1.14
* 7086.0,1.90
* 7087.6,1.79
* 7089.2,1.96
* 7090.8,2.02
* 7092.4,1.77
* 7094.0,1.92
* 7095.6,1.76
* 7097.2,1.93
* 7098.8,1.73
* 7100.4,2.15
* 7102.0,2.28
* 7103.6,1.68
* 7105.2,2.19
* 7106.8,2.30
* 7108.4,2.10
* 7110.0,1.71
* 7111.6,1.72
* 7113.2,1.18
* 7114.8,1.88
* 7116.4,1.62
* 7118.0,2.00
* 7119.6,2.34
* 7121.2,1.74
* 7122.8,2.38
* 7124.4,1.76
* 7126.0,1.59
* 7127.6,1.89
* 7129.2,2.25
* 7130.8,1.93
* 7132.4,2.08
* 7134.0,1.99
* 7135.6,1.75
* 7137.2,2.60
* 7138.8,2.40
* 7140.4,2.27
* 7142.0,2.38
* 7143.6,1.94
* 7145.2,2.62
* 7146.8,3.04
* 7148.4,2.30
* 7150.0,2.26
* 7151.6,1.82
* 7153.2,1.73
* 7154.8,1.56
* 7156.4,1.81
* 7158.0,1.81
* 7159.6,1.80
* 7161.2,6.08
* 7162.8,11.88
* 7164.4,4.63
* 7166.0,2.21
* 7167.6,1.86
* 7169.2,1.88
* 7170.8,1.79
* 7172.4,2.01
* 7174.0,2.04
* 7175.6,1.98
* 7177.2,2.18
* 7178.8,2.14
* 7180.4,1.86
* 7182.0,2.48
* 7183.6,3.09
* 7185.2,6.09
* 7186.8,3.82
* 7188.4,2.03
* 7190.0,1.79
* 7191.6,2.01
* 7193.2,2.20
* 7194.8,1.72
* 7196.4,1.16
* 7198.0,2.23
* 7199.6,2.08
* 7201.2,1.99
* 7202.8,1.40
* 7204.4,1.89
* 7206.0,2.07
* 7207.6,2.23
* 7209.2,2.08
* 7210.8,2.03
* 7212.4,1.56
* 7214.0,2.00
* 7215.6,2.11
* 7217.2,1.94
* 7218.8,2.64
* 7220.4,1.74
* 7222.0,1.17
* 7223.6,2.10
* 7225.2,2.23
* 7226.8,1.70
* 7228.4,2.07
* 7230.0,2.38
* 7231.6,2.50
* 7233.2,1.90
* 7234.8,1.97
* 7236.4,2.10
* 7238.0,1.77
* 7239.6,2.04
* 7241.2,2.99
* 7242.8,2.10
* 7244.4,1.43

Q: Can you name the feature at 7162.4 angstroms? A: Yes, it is H-alpha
